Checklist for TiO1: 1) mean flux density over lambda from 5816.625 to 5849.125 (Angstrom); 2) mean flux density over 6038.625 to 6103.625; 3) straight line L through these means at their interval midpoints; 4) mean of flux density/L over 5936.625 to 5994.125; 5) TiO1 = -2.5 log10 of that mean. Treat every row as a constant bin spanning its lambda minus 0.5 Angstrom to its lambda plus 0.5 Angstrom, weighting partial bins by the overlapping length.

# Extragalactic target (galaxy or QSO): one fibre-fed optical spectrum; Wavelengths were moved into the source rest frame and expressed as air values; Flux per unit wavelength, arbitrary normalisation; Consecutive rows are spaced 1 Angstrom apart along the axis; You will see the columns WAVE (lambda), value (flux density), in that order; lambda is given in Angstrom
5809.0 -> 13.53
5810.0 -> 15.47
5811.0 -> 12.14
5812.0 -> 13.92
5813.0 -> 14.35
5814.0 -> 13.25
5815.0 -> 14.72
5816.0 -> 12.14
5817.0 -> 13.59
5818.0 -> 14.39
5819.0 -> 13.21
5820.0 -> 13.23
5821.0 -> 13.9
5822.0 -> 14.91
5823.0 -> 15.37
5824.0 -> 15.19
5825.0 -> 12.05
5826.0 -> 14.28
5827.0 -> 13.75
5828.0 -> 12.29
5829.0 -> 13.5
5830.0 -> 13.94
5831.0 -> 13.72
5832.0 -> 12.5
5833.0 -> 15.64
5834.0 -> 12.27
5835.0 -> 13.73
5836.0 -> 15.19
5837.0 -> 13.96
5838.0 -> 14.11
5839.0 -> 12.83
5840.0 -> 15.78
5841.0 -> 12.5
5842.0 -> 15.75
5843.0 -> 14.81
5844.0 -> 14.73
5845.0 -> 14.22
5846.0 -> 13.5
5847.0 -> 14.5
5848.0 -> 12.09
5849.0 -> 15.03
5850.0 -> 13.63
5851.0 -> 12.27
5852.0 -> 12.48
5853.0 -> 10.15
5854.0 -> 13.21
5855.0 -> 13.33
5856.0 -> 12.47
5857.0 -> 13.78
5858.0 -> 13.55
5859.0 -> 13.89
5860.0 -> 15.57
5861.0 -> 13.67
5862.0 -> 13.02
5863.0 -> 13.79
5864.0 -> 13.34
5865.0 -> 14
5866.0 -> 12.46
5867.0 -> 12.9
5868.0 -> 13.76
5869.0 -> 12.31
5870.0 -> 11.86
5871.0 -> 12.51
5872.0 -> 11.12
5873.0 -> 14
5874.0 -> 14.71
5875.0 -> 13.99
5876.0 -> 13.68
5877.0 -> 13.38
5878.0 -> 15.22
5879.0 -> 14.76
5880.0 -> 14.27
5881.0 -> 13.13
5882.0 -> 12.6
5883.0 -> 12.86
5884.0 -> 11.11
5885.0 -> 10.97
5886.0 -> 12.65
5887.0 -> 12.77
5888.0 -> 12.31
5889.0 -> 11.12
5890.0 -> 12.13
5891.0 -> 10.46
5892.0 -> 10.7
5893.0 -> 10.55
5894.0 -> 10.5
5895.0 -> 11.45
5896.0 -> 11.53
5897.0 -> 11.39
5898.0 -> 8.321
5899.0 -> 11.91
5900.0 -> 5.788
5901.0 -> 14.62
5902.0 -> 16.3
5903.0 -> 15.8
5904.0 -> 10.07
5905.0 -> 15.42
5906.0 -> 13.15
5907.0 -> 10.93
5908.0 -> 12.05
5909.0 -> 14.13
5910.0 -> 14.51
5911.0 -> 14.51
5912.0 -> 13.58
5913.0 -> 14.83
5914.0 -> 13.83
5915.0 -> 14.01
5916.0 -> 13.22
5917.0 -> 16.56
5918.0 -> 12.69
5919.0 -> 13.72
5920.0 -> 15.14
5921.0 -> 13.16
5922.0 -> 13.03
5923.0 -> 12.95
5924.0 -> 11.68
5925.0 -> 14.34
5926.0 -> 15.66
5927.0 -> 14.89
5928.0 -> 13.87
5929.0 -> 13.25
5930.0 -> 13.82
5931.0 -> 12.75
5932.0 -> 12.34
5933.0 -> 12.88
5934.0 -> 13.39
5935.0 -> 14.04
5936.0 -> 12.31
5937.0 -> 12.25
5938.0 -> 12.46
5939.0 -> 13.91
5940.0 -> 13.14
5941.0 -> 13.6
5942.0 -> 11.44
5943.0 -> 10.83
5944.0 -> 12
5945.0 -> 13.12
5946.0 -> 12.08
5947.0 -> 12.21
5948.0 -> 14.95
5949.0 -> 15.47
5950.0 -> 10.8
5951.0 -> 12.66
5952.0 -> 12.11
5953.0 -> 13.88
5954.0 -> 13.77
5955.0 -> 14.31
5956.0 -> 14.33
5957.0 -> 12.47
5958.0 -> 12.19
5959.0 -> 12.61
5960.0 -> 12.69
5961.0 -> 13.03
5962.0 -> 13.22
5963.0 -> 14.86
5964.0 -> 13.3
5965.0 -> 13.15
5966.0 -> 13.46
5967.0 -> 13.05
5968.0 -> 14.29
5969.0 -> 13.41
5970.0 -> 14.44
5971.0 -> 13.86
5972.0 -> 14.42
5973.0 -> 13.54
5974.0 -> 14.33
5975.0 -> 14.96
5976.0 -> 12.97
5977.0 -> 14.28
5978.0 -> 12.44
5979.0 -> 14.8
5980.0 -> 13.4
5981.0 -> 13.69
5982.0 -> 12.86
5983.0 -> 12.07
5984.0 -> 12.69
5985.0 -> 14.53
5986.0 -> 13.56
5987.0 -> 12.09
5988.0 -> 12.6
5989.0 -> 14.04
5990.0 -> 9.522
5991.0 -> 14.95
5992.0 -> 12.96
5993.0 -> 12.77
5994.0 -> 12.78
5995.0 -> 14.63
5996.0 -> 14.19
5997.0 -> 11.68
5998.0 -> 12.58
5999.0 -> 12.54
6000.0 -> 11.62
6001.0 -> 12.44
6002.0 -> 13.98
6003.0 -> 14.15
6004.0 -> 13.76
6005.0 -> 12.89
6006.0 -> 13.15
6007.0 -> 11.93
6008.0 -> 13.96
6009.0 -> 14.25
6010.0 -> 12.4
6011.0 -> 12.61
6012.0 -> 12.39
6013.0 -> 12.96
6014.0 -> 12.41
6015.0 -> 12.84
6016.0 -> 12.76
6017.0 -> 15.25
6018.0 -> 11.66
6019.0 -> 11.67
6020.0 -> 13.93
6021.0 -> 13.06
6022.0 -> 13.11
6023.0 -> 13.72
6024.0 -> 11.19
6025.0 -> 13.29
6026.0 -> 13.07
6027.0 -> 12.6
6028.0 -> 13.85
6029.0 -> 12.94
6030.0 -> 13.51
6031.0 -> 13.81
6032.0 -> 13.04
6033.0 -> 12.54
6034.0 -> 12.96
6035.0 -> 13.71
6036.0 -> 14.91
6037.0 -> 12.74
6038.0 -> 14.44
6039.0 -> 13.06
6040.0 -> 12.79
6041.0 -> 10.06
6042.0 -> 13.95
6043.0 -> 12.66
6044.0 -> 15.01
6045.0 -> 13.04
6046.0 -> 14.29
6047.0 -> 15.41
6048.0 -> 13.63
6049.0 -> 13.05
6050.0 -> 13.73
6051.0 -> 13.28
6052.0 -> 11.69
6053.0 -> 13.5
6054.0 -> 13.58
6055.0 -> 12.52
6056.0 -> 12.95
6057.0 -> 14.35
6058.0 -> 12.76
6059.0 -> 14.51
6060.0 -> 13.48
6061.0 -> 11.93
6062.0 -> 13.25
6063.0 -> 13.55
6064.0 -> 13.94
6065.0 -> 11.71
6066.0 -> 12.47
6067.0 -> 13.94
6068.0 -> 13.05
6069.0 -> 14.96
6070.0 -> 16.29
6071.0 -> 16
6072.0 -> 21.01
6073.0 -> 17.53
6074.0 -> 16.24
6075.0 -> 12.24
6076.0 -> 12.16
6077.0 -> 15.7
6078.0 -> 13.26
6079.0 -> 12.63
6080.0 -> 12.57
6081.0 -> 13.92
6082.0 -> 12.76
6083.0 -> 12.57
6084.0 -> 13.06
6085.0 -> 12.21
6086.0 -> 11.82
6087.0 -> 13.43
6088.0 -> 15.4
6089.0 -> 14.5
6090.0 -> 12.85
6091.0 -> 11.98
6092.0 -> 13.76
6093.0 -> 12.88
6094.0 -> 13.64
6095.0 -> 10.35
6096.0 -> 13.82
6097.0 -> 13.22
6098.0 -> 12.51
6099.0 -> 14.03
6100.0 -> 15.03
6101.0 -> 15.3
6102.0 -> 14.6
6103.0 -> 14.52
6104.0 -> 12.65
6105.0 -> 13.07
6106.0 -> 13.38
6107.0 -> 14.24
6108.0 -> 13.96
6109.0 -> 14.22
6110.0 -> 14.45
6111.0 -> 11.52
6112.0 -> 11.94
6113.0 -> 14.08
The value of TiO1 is 0.05 mag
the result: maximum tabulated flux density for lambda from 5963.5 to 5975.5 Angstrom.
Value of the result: 14.96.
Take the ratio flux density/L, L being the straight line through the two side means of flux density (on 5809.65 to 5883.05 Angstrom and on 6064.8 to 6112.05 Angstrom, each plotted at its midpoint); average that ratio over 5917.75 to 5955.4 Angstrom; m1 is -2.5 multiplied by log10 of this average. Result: 0.04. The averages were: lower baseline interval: 13.6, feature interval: 13.2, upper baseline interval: 13.8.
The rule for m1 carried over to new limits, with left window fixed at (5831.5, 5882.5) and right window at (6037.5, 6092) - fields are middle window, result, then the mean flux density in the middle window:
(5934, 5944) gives 0.08 mag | 12.7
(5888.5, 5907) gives 0.16 mag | 11.7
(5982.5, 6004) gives 0.05 mag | 13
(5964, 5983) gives -0.01 mag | 13.7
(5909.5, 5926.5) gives -0.03 mag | 14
